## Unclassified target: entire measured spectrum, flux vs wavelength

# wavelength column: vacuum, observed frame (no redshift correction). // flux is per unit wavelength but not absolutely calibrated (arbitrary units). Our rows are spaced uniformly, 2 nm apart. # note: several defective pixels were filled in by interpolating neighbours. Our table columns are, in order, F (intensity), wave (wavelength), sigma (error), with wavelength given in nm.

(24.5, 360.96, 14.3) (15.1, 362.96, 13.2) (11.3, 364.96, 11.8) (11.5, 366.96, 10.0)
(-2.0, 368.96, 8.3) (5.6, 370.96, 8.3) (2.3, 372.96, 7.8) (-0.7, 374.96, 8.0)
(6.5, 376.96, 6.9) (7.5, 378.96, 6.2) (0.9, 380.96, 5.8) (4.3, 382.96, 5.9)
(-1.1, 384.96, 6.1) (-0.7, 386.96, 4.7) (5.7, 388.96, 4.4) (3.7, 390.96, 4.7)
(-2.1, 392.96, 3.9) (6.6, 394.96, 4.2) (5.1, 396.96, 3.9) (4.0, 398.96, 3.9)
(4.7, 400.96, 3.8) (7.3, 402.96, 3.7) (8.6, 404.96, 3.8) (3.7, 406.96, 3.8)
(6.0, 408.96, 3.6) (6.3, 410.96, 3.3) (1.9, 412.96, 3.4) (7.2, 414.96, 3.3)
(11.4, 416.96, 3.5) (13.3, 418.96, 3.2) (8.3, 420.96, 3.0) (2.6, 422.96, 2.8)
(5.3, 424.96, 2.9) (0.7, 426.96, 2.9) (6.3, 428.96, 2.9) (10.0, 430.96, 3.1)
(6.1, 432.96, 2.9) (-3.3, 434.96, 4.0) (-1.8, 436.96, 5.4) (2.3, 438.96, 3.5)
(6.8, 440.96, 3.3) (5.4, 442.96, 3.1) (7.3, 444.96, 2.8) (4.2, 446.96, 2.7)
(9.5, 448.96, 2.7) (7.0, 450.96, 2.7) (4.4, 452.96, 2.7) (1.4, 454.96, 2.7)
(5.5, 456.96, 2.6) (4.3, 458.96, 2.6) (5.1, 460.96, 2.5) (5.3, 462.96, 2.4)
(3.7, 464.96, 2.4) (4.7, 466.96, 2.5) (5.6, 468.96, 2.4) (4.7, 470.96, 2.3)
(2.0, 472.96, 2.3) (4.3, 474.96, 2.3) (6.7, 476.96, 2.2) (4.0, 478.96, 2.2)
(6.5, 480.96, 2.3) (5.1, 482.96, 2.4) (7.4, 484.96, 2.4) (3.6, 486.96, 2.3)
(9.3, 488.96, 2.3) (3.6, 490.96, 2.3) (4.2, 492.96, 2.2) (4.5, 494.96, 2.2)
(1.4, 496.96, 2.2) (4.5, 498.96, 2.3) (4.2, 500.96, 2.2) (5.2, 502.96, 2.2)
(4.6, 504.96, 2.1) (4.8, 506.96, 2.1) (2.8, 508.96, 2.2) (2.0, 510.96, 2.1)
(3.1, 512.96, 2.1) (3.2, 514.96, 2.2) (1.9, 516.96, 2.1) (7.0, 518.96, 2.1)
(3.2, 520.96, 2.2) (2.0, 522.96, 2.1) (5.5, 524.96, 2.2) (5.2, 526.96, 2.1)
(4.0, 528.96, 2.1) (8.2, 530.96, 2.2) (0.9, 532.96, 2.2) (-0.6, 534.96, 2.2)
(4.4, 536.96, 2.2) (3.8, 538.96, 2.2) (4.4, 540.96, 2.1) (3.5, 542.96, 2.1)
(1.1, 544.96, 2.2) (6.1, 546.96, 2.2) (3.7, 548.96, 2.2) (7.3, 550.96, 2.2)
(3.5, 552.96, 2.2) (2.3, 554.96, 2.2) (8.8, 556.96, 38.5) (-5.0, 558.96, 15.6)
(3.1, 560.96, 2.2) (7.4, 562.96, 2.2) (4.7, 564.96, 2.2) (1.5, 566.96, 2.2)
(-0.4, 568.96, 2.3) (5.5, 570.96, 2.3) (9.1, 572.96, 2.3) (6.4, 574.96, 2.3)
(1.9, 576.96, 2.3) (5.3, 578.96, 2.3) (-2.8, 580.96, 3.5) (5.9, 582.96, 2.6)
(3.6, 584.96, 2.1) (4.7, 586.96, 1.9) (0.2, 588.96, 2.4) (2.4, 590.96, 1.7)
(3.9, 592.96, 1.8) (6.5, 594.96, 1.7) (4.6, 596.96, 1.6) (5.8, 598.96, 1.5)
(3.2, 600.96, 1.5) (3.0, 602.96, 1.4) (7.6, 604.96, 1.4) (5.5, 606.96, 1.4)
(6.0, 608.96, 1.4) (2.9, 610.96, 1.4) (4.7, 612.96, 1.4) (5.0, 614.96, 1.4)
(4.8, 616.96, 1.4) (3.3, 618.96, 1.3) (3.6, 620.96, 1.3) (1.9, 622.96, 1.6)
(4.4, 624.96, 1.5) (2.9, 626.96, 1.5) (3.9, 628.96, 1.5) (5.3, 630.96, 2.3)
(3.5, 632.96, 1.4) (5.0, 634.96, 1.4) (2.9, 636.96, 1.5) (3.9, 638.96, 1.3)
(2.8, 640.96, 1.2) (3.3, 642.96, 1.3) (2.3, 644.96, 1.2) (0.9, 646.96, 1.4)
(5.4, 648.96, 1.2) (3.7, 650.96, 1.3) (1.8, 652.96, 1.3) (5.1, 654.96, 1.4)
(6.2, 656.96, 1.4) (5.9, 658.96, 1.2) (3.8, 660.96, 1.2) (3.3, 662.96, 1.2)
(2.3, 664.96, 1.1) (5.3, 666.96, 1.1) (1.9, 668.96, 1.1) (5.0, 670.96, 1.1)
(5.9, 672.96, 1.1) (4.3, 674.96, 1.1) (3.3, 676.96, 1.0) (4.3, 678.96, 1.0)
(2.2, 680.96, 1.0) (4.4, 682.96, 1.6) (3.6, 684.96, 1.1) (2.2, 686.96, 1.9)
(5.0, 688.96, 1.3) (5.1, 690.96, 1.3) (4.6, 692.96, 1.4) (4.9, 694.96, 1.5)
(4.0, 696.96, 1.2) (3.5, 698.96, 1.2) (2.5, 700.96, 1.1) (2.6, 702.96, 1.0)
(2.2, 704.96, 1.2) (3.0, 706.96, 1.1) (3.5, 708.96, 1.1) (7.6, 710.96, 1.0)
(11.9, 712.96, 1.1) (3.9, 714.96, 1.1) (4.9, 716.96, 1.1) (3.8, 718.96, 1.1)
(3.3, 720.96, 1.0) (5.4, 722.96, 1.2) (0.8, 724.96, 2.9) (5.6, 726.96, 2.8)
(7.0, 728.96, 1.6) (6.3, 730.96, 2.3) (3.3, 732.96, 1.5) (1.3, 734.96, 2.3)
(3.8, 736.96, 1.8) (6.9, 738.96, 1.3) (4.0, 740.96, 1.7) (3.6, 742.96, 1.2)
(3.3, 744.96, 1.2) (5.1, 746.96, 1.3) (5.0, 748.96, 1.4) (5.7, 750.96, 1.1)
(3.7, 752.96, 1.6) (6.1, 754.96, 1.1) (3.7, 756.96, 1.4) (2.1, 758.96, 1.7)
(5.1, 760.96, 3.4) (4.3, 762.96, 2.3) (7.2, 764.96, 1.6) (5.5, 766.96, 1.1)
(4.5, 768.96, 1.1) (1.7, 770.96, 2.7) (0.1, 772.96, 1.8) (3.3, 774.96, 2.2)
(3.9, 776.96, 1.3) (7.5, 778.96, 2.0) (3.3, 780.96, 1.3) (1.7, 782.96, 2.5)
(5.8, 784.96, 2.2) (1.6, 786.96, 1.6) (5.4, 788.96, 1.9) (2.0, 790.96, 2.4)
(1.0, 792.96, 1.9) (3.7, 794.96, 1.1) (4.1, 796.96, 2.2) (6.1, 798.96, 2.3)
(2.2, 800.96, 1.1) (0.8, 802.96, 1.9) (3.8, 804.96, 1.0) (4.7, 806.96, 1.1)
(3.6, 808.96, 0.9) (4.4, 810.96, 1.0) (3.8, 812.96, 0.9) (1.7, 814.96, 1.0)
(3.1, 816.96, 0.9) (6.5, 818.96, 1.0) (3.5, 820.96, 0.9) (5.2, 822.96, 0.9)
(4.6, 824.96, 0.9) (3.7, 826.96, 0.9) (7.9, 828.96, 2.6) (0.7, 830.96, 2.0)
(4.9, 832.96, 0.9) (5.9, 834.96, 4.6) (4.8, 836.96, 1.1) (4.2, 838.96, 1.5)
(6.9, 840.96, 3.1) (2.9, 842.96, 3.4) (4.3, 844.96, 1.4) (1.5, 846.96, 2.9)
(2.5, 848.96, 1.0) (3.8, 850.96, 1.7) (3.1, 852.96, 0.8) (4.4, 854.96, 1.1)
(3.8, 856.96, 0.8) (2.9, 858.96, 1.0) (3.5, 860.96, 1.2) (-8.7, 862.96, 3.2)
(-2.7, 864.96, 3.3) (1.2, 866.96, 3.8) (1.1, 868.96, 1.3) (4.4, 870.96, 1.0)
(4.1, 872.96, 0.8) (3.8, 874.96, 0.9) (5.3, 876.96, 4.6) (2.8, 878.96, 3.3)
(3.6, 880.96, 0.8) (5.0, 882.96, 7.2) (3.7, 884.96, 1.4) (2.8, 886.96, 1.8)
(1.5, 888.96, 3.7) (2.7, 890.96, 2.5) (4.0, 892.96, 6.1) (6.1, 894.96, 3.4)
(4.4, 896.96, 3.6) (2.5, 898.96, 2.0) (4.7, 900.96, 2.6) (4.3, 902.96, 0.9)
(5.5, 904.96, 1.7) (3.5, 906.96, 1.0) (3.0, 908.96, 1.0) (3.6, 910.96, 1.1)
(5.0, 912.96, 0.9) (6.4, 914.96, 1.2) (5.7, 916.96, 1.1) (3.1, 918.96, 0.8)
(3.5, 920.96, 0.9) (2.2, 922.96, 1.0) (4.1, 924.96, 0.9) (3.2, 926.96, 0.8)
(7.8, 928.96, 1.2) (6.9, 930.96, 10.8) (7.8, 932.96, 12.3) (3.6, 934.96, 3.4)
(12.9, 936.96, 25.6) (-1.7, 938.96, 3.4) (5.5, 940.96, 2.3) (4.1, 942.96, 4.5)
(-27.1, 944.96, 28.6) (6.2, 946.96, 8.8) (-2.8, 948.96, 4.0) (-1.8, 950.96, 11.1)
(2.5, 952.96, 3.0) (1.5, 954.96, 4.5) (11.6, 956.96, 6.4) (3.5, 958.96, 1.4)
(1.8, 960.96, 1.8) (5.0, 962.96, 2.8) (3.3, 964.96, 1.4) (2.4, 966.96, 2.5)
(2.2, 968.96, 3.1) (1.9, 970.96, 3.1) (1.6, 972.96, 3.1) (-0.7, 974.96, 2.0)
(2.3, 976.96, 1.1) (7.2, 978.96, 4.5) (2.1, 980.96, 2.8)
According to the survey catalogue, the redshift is 0.910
